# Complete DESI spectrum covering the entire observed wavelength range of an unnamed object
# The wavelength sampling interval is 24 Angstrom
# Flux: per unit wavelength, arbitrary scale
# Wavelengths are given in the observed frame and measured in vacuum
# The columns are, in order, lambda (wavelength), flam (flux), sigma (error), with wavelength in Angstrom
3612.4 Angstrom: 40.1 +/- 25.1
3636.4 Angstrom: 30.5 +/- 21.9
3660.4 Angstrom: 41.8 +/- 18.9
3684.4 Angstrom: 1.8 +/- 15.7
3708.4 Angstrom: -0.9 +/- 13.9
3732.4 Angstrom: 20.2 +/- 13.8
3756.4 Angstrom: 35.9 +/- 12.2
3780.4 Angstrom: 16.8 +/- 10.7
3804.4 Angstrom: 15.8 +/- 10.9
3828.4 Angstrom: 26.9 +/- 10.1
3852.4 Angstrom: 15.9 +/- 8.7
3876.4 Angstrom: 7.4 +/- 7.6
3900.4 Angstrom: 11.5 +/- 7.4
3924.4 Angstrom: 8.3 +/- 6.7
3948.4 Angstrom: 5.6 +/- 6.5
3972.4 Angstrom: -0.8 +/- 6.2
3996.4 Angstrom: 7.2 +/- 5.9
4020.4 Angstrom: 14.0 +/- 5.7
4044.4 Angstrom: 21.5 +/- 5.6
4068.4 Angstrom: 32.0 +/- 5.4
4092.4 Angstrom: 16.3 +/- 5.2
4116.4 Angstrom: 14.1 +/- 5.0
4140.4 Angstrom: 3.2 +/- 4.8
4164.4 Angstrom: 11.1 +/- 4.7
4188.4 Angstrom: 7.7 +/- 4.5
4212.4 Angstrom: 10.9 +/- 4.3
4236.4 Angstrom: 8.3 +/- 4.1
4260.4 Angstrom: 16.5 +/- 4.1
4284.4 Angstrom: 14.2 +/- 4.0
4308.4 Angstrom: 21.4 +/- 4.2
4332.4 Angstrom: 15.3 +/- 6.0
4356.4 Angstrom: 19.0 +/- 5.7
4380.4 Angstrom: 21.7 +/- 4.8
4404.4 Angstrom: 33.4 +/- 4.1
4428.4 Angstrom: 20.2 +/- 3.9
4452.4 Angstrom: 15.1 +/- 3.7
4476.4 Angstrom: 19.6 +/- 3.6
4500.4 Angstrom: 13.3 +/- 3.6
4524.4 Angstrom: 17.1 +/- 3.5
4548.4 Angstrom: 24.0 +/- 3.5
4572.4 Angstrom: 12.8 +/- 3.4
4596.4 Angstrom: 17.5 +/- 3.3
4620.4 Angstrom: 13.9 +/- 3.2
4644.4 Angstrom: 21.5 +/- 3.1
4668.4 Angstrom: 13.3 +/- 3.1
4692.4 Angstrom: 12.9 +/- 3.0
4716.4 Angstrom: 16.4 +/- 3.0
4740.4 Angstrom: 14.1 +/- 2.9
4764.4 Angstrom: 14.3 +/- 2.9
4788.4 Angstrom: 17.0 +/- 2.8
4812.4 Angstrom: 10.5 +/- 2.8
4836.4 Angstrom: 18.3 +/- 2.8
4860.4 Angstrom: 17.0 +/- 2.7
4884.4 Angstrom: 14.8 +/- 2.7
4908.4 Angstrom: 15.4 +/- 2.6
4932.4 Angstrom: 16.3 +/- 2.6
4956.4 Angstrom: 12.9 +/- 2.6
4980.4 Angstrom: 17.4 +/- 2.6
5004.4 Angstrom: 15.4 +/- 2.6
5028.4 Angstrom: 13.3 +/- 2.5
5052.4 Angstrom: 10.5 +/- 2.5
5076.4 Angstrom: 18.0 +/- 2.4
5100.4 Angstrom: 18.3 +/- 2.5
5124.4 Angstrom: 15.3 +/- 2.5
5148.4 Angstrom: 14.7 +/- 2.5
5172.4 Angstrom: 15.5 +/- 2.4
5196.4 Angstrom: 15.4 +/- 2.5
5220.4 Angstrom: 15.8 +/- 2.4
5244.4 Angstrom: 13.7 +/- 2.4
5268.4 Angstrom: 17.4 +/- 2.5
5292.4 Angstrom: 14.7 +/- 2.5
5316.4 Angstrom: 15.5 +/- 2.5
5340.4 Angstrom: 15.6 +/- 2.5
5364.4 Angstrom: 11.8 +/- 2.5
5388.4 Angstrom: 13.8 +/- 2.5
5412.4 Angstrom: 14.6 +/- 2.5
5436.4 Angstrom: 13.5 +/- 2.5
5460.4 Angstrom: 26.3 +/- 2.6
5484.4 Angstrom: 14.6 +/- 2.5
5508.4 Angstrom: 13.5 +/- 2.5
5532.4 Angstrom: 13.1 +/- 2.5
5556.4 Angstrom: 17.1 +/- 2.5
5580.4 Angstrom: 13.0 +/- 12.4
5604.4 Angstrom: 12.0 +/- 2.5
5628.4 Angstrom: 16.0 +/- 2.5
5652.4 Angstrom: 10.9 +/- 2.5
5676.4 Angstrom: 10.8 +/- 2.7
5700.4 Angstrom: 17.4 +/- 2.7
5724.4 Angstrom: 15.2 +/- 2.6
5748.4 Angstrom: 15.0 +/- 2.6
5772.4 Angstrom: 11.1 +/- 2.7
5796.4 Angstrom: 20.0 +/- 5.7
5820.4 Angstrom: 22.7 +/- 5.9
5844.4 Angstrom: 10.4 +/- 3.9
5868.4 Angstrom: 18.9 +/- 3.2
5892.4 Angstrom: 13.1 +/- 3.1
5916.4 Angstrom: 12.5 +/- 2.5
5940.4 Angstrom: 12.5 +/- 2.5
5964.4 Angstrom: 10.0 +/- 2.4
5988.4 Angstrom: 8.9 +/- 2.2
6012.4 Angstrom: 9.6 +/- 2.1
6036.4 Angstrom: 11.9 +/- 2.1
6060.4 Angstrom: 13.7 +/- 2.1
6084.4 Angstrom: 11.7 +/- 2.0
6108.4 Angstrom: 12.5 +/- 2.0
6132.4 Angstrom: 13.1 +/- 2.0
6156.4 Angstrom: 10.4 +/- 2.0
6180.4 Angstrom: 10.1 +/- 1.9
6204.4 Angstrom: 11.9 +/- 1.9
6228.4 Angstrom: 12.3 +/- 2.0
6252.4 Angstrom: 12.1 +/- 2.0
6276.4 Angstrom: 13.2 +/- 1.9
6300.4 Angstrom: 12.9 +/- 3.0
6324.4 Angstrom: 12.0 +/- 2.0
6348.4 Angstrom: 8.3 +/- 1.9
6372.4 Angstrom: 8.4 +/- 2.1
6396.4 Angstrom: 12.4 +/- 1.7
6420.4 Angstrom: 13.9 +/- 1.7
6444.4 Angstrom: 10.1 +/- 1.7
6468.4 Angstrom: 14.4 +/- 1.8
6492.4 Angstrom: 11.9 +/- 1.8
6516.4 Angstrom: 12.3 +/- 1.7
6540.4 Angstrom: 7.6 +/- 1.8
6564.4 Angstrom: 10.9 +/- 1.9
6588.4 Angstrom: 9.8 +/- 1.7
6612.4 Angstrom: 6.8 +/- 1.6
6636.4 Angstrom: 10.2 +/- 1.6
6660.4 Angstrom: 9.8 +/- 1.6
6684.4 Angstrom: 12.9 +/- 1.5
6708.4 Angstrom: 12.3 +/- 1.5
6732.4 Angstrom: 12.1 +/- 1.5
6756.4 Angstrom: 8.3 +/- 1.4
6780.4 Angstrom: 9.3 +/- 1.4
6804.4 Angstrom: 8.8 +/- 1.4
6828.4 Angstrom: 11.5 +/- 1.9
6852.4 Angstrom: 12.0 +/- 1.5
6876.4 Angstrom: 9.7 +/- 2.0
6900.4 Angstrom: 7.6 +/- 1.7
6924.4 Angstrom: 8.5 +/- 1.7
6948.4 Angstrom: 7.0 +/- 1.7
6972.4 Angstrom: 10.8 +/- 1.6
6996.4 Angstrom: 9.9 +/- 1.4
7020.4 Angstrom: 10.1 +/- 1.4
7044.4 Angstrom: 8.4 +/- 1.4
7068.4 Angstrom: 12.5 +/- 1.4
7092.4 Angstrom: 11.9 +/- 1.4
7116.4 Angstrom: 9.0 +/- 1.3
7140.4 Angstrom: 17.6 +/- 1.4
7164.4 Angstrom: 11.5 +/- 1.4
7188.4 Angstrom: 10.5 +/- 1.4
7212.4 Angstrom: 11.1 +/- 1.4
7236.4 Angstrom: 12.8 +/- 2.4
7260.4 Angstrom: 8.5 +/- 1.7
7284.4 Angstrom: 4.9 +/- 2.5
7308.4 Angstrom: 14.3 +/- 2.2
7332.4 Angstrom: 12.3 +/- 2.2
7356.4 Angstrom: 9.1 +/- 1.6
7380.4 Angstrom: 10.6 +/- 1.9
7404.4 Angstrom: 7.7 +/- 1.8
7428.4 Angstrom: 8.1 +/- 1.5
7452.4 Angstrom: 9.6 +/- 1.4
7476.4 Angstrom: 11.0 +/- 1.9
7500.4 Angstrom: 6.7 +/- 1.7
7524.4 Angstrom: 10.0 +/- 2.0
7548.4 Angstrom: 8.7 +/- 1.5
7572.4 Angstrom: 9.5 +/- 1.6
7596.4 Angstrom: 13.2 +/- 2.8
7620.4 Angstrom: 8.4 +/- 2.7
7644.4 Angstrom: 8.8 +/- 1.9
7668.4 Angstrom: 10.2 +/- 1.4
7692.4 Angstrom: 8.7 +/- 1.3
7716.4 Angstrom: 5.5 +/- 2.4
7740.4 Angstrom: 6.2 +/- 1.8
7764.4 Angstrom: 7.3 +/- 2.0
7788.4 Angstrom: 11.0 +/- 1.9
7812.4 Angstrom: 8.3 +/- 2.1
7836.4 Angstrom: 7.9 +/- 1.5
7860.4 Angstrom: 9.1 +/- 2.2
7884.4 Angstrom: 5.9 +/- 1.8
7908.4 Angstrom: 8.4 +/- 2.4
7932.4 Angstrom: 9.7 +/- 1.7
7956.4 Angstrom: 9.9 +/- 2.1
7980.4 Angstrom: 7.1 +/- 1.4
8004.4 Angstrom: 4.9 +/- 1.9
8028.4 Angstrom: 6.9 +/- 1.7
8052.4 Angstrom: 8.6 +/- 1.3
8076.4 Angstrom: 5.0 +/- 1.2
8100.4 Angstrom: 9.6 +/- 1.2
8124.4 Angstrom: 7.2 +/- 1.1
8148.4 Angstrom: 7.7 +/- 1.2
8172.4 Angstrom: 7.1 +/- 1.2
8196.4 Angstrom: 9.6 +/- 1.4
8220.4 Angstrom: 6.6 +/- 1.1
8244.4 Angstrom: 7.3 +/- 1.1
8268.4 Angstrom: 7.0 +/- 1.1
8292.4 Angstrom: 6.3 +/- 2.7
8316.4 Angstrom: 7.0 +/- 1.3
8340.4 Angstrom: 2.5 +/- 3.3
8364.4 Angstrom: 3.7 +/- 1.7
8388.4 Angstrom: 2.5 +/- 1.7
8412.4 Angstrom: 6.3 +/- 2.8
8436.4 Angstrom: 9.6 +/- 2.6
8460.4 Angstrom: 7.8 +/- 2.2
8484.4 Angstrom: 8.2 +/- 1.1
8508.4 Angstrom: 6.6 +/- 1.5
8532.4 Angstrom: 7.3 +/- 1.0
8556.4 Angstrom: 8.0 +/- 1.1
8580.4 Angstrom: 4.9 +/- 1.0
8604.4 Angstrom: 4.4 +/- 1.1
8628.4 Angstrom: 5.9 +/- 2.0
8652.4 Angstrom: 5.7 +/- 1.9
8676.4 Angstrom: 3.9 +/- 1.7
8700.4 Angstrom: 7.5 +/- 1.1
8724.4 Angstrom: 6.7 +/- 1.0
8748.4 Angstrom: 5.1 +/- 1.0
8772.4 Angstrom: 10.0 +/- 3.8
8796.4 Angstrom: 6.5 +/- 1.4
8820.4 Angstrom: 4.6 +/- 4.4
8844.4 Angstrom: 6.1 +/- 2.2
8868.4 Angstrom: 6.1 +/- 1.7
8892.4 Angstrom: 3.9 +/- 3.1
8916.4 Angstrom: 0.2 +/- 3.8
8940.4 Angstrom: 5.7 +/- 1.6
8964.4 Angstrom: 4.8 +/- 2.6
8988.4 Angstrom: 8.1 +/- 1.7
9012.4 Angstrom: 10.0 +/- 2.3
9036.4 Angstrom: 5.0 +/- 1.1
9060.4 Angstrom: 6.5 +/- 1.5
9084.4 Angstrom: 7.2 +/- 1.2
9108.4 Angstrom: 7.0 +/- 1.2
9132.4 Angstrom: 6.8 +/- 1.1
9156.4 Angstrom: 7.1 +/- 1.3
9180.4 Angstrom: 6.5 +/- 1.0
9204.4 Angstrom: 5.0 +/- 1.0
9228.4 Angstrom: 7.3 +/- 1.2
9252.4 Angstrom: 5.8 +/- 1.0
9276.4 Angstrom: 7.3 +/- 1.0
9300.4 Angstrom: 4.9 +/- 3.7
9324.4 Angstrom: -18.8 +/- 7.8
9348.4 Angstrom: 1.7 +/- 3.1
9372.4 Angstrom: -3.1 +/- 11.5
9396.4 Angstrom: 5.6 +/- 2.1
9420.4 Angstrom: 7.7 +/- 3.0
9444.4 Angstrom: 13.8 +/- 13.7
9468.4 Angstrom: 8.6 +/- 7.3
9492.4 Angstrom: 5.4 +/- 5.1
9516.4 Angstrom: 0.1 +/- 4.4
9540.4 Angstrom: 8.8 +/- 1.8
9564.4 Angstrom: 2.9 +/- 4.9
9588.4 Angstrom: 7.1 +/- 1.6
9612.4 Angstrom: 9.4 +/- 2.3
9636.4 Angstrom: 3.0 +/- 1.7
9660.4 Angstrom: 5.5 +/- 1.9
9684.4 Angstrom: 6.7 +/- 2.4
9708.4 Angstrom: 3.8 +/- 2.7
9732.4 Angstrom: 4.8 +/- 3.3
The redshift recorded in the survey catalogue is 0.089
